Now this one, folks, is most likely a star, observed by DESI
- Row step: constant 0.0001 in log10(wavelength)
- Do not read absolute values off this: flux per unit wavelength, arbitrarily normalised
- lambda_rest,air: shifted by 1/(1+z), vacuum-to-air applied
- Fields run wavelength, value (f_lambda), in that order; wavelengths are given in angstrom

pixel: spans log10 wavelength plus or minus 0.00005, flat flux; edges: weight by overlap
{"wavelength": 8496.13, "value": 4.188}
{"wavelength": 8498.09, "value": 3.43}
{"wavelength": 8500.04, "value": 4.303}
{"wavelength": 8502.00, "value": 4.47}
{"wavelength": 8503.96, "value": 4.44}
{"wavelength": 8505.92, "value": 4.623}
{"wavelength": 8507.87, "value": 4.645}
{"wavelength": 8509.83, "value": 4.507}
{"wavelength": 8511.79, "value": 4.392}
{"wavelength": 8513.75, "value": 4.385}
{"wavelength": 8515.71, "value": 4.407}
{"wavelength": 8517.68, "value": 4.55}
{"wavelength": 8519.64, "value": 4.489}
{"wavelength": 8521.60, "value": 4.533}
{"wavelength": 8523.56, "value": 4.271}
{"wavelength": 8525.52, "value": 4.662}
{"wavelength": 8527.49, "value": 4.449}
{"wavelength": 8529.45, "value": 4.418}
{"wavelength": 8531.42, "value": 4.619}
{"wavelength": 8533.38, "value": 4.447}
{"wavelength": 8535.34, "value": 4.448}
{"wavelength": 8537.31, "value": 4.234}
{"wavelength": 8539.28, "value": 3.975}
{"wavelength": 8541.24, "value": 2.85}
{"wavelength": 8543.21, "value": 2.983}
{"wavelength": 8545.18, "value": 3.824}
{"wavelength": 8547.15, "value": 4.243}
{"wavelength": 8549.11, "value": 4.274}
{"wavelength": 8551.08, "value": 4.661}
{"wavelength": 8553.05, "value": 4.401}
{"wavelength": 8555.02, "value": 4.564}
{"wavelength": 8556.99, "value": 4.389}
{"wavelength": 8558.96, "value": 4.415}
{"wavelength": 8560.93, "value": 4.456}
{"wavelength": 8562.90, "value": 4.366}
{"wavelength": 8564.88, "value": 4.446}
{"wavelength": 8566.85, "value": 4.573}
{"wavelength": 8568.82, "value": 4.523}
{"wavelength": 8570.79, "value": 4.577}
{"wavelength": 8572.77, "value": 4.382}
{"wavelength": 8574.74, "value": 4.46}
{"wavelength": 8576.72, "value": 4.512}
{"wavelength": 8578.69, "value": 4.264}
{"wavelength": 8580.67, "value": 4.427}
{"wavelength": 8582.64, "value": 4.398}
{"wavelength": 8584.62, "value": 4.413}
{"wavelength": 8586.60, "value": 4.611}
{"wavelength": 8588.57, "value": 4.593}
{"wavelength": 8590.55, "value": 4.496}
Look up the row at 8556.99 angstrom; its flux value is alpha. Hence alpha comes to 4.389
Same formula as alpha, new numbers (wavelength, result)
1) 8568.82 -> 4.523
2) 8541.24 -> 2.85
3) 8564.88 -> 4.446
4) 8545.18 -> 3.824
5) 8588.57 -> 4.593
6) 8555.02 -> 4.564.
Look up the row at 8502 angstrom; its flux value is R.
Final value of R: 4.47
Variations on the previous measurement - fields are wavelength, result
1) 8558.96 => 4.415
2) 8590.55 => 4.496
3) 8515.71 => 4.407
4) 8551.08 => 4.661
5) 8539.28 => 3.975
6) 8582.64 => 4.398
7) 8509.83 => 4.507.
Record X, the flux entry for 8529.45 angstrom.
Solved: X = 4.418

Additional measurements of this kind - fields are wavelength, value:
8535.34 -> 4.448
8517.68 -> 4.55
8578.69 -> 4.264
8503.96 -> 4.44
